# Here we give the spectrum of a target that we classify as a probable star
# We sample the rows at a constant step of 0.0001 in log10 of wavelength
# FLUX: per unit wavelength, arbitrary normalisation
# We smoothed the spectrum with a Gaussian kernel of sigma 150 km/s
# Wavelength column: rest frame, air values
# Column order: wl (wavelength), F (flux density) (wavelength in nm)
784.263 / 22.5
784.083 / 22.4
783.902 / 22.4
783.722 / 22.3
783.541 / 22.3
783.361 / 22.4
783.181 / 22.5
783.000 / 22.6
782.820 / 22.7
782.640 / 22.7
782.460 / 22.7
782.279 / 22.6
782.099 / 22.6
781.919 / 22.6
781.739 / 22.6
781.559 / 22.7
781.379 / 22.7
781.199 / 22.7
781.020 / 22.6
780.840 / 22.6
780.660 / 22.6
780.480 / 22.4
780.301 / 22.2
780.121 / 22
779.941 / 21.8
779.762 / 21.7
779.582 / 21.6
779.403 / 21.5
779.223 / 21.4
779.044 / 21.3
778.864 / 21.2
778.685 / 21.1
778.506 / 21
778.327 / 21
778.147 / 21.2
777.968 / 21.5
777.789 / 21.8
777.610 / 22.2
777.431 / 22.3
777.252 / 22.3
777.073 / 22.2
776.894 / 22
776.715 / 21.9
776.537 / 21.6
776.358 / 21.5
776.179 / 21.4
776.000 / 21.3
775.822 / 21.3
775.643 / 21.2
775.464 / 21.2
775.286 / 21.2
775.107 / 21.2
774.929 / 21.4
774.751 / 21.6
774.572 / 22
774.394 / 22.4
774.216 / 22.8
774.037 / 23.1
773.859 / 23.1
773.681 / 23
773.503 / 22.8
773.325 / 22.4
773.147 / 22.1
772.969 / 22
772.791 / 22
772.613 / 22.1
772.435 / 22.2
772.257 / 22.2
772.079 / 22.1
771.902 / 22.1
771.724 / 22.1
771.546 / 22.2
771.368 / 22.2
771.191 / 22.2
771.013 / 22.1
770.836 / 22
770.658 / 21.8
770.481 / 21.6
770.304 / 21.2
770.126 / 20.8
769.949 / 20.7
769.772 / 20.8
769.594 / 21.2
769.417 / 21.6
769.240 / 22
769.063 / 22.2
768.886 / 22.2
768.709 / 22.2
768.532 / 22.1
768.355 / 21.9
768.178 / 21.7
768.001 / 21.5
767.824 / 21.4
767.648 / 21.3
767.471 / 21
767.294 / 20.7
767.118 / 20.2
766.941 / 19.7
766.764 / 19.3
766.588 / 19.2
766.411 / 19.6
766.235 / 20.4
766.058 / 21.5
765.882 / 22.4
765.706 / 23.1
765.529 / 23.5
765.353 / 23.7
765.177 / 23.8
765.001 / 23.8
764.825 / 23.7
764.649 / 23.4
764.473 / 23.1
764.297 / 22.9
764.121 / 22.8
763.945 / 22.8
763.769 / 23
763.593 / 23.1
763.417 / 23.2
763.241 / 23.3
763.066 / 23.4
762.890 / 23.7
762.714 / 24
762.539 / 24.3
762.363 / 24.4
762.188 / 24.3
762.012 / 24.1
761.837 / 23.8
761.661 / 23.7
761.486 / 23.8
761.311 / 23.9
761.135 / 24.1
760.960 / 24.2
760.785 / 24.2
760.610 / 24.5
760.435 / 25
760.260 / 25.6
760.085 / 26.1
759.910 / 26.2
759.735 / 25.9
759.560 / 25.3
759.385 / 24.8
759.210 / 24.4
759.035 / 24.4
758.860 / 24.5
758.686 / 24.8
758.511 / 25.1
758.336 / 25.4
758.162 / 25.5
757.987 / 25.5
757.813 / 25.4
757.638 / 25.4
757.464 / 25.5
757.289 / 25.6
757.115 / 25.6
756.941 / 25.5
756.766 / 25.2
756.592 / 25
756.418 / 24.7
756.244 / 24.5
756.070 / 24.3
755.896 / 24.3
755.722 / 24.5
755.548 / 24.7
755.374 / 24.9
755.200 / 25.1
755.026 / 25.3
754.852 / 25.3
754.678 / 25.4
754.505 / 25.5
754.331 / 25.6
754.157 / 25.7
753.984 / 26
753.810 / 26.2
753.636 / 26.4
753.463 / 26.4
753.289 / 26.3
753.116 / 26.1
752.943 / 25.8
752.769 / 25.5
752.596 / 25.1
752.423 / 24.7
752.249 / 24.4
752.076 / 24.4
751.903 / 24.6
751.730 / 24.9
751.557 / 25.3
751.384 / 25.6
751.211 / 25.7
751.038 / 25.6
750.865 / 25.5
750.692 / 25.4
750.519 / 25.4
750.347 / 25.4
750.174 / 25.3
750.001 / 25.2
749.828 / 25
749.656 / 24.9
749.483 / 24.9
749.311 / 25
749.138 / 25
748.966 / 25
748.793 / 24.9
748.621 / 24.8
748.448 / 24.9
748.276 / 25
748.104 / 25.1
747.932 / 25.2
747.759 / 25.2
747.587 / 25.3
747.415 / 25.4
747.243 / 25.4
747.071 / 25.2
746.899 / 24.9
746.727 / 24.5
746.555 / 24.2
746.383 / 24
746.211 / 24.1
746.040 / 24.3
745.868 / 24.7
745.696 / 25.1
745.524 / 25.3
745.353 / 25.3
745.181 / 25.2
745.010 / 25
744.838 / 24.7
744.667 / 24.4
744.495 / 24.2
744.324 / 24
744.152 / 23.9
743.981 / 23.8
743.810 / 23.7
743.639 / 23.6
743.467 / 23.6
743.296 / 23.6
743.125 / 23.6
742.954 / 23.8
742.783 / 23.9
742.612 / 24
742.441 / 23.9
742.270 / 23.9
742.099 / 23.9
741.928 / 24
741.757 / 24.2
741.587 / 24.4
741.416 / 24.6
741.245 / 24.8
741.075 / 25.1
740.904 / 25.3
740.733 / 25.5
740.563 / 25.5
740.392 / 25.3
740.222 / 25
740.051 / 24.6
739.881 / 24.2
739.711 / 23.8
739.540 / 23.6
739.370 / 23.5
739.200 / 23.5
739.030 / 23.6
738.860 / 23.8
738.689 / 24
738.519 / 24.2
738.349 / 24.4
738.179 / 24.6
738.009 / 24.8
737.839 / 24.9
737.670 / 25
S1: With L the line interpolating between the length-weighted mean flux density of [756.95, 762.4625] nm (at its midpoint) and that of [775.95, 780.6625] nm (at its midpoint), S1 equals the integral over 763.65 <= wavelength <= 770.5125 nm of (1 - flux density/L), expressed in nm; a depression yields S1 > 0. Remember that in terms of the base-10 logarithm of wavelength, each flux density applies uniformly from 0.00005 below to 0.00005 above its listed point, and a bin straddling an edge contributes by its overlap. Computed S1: 0.528 nm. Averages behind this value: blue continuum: 24.9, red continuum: 21.7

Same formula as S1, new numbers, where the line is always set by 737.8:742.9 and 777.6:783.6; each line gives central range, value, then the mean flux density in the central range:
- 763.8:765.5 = -0.025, 23.3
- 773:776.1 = 0.059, 22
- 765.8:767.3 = 0.169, 20.3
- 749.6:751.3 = -0.112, 25.4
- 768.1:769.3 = 0.037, 22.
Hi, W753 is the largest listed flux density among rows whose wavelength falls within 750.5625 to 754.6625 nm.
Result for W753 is 26.4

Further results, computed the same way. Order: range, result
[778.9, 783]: 22.7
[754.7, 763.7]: 26.2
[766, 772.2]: 22.2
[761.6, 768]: 24.4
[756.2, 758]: 25.6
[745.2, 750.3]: 25.4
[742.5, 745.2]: 25.2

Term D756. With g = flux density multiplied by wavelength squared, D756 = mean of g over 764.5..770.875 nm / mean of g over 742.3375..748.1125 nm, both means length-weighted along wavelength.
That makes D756 0.94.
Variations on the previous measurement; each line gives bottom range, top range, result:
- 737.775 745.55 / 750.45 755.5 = 1.08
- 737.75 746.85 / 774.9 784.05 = 1.00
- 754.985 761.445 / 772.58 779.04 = 0.91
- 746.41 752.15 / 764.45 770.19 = 0.91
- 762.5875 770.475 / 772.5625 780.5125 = 1.02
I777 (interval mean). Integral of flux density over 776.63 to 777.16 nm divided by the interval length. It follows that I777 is 22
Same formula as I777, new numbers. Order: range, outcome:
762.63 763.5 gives 23.5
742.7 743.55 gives 23.7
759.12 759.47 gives 24.6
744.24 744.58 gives 24.1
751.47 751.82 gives 25.1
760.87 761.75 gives 23.9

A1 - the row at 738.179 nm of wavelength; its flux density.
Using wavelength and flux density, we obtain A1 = 24.6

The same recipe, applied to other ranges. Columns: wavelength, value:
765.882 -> 22.4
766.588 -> 19.2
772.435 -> 22.2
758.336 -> 25.4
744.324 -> 24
